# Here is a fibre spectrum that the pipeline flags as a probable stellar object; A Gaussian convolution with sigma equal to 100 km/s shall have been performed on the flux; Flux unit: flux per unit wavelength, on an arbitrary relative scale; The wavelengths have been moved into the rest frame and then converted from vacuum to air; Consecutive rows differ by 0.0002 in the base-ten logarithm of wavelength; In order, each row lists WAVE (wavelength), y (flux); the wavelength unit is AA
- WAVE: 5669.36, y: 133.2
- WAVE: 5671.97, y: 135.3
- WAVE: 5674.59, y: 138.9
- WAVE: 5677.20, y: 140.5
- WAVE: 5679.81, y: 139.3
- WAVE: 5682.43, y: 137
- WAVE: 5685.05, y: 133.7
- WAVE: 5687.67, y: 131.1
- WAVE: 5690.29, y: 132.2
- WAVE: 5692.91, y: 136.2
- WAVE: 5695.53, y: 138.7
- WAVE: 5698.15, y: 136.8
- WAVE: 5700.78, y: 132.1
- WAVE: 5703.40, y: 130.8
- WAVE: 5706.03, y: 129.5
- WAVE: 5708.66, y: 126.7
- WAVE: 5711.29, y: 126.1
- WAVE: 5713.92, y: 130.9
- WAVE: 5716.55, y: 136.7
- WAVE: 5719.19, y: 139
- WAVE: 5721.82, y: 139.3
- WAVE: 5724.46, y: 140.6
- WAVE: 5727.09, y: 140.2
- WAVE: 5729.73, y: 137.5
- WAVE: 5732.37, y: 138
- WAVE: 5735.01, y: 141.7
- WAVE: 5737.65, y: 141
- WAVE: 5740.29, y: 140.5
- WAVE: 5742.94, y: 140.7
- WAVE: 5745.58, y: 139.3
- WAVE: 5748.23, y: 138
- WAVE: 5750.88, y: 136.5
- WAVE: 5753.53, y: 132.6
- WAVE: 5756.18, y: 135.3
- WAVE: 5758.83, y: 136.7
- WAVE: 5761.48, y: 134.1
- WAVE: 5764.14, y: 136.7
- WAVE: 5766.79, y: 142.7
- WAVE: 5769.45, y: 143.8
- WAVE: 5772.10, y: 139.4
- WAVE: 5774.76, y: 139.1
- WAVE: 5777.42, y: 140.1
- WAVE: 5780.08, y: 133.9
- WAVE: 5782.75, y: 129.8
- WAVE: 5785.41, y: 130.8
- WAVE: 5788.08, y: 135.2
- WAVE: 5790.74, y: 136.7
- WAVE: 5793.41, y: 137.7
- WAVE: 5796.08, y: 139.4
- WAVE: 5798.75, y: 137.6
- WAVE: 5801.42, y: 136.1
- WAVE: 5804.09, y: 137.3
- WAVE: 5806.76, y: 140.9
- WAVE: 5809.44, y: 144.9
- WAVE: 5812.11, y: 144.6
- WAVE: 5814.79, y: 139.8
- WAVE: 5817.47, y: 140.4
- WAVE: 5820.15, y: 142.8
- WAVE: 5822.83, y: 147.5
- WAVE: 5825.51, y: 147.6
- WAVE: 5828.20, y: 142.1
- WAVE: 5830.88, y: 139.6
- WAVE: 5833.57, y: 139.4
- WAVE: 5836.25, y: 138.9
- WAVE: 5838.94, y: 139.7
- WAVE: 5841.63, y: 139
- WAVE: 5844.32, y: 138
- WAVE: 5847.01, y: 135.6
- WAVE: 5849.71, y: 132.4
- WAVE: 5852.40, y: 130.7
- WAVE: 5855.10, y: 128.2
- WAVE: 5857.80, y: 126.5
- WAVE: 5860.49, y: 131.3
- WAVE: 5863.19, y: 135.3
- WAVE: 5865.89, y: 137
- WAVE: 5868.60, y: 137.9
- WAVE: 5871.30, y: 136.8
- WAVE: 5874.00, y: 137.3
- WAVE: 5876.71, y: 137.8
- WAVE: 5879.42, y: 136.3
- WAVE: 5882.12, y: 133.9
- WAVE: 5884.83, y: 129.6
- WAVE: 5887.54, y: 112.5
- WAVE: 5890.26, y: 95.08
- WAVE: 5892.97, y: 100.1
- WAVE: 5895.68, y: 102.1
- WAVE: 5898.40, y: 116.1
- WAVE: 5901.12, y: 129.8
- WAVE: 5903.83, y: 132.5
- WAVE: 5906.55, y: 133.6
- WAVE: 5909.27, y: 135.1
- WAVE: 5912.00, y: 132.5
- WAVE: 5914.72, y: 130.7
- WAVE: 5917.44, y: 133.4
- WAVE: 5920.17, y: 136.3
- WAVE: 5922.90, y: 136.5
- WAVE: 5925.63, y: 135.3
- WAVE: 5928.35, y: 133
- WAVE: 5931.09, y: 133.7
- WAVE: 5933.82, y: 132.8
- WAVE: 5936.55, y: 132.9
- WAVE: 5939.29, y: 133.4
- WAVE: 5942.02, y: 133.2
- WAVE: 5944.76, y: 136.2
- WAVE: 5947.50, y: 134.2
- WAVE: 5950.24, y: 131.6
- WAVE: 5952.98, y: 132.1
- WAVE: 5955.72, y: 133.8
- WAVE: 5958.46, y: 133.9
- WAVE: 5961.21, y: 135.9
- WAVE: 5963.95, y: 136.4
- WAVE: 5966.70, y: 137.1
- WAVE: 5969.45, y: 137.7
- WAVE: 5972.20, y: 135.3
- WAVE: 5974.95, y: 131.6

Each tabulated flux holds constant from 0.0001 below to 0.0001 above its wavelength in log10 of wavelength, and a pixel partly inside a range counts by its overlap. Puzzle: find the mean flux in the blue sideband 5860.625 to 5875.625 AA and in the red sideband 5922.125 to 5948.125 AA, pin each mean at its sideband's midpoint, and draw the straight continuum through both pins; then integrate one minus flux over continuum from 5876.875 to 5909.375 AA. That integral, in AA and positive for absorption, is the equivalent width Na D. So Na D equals 3.4 AA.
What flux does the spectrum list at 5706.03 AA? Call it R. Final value 129.5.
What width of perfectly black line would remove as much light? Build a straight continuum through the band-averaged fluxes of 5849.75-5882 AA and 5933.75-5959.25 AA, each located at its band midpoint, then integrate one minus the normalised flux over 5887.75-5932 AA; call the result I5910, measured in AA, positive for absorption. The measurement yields 2.7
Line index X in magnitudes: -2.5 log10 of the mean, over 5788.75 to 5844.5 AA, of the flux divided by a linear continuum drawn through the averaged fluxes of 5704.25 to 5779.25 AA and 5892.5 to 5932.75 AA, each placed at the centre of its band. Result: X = -0.056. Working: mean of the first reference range 137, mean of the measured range 140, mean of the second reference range 129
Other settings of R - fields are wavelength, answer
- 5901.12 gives 129.8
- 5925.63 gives 135.3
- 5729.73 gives 137.5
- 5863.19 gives 135.3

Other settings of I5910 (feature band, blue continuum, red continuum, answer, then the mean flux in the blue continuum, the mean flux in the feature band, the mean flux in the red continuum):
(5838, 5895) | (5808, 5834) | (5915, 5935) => 3.9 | 143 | 130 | 134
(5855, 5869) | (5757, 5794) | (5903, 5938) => 0.2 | 137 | 133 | 134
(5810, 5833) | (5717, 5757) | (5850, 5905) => -2.0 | 139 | 143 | 126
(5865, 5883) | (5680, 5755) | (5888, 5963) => -0.8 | 136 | 137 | 129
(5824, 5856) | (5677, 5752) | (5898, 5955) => -0.8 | 136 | 138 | 133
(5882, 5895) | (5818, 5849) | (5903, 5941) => 2.4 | 141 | 112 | 134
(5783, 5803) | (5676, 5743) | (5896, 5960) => -0.2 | 136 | 136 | 132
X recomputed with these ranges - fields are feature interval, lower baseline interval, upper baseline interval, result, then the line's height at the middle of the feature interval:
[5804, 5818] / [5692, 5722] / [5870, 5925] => -0.09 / 130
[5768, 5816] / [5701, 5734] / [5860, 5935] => -0.05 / 132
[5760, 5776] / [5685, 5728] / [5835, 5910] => -0.06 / 132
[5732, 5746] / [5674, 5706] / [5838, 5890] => -0.05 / 135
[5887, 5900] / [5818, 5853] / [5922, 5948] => 0.28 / 136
